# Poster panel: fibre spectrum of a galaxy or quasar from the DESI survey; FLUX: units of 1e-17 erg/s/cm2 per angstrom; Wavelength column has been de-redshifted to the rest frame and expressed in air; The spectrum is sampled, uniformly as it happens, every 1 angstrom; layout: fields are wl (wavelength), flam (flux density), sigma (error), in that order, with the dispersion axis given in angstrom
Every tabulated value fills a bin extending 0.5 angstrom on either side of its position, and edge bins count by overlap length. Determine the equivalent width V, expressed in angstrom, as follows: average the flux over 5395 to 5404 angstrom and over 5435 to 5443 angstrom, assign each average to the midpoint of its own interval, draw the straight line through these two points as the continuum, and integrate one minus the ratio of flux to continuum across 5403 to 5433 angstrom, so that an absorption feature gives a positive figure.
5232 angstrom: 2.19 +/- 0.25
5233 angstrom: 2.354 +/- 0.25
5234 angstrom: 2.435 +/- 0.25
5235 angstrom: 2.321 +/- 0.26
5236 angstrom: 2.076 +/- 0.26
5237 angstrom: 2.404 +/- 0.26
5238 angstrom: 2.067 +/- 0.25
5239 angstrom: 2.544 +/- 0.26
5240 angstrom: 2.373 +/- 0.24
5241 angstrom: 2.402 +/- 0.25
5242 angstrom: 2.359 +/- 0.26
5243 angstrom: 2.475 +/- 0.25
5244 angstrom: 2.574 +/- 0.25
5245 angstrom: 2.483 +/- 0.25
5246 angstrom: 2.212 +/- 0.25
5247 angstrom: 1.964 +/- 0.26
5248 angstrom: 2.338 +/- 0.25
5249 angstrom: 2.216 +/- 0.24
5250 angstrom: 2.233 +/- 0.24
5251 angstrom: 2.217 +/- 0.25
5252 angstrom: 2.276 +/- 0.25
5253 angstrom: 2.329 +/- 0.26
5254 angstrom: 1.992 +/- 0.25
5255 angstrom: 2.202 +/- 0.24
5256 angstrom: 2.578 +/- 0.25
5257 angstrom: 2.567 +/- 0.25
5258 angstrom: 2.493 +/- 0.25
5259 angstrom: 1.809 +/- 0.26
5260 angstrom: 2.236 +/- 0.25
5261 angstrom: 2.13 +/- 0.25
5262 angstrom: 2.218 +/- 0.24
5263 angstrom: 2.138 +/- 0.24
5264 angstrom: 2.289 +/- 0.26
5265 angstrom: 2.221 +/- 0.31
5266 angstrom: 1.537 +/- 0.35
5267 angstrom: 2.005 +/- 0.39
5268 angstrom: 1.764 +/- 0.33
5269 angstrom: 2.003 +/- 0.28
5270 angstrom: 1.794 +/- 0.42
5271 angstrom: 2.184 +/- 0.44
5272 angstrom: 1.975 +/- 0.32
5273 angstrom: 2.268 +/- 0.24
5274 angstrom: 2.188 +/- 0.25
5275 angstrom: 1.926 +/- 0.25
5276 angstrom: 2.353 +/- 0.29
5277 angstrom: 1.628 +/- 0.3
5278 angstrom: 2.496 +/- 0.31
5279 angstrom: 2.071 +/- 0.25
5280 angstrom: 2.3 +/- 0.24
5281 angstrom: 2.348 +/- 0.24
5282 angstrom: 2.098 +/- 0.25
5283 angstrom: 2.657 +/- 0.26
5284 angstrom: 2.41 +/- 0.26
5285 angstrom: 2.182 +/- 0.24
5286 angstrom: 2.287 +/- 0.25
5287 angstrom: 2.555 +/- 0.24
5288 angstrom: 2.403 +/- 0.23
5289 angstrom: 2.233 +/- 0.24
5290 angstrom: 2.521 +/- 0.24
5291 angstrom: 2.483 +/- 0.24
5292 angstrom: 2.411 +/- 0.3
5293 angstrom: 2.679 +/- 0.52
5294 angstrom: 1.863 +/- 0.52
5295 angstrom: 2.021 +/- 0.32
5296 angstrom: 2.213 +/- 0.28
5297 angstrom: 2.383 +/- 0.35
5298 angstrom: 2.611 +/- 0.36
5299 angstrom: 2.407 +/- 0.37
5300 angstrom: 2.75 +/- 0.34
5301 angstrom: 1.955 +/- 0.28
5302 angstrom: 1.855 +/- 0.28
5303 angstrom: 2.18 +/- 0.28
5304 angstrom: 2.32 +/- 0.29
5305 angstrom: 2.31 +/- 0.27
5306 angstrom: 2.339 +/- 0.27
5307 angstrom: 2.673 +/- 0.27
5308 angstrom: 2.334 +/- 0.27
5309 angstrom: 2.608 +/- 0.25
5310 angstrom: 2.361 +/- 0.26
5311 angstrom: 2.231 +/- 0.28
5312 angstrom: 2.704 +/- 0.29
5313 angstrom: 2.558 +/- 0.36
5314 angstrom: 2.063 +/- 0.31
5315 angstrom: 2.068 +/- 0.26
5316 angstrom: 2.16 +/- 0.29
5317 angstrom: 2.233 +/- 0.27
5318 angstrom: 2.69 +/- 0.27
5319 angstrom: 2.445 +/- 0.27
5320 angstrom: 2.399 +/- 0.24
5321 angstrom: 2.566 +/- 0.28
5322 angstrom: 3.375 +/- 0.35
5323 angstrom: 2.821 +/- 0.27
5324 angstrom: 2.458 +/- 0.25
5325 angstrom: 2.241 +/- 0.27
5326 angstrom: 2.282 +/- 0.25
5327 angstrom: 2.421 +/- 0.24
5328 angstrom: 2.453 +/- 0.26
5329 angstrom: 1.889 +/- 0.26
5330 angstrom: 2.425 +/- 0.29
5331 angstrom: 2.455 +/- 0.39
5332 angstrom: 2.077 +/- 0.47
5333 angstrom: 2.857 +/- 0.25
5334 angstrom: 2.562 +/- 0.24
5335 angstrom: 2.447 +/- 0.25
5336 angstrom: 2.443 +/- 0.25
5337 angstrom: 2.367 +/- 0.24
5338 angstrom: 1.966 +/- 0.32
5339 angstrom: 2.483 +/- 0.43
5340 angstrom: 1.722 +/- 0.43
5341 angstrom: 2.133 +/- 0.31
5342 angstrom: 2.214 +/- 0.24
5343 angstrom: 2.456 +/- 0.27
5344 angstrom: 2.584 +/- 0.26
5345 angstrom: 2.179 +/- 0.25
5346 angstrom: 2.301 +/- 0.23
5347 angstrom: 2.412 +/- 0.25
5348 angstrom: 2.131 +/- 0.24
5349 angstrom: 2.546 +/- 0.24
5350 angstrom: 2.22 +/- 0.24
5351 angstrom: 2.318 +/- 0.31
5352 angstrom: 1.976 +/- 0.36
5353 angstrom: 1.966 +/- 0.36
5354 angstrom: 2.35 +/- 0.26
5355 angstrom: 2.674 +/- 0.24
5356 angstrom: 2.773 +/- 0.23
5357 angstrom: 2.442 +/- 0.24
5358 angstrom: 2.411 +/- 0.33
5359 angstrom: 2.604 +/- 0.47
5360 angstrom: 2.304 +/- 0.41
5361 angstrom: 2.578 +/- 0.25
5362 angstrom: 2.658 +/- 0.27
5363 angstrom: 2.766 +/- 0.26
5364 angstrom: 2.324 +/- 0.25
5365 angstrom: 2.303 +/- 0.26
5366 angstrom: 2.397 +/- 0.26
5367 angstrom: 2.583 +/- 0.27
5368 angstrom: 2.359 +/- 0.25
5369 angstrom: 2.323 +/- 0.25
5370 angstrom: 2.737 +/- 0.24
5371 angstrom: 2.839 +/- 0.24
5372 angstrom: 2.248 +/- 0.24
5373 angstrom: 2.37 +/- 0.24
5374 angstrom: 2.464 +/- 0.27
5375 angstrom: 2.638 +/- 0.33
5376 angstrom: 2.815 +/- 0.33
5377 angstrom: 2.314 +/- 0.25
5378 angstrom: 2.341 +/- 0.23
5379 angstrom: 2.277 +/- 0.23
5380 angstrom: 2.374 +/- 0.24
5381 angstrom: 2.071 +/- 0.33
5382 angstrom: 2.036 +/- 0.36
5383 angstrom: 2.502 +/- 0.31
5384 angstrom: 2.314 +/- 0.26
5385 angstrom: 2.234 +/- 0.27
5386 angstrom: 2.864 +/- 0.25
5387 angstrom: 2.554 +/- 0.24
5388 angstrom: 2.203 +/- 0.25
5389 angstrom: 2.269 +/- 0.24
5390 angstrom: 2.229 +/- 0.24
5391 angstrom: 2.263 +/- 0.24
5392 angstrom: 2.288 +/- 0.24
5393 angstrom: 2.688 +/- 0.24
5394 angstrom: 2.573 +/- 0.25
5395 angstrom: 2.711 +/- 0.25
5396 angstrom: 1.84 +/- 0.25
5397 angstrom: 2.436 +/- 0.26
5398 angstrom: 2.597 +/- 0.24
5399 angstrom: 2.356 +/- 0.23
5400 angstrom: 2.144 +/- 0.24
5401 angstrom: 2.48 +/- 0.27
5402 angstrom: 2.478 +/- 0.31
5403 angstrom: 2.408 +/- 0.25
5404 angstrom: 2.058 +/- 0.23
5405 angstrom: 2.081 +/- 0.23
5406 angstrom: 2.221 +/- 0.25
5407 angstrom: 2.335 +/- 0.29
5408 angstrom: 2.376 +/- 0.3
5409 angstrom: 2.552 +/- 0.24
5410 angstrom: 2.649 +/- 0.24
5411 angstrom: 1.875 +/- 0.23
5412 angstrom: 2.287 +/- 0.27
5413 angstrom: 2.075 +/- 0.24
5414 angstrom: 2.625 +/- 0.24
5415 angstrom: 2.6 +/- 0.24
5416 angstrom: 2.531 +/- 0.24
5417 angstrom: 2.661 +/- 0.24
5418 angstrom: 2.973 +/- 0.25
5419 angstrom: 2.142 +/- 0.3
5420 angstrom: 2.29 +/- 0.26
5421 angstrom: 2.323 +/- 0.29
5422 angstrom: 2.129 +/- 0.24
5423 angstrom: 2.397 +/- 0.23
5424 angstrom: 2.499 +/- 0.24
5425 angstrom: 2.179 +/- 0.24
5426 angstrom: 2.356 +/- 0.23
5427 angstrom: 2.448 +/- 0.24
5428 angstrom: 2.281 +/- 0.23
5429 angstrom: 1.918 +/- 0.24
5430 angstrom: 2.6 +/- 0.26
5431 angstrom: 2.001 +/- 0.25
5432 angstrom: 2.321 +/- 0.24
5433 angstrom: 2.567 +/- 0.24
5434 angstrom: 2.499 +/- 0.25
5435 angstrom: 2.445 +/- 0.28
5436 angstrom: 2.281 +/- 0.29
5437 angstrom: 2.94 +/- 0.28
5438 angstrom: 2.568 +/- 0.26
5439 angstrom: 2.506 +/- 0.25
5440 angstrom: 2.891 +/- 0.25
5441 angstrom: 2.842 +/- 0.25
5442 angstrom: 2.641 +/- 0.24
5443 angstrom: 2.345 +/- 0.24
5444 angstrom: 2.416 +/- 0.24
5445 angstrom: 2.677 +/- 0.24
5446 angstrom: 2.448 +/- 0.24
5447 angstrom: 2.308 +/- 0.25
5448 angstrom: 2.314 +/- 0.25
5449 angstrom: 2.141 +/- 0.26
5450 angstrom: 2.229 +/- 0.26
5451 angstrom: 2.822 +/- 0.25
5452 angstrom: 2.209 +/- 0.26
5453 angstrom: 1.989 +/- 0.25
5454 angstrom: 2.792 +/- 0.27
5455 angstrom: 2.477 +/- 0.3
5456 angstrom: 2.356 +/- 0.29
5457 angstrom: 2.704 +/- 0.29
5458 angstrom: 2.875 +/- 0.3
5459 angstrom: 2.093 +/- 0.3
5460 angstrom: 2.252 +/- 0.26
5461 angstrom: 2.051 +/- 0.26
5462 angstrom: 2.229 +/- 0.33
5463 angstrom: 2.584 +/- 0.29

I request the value 1.7 angstrom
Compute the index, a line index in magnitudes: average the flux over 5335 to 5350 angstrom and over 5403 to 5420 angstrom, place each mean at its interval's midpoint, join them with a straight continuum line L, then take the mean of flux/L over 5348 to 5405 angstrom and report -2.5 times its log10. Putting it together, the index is -0.03 mag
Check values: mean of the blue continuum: 2.28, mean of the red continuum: 2.38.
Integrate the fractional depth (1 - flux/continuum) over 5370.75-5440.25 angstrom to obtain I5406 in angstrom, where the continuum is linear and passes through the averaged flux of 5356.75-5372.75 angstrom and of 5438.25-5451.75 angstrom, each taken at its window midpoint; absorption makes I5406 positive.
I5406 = 2.90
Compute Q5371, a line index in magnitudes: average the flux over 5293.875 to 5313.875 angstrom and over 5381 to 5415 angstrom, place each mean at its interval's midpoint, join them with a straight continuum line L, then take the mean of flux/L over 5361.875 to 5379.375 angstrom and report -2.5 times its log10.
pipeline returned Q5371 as -0.06 mag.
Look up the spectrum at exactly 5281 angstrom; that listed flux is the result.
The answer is 2.348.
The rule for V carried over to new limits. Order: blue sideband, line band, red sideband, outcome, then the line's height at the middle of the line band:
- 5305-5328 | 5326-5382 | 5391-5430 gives 0.8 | 2.42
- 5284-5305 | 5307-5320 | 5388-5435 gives -0.3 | 2.32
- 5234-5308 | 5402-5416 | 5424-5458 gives 0.5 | 2.41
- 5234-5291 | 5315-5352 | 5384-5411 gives -1.1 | 2.31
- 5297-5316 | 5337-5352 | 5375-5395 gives 0.7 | 2.37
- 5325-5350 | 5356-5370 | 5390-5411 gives -0.9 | 2.34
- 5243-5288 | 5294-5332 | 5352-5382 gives -0.9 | 2.32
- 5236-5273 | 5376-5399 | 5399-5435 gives -0.4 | 2.33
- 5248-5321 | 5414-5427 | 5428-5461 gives -0.1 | 2.42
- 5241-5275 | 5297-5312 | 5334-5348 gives -0.8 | 2.25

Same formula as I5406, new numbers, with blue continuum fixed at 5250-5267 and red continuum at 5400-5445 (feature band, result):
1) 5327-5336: -0.42 angstrom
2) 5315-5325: -1.11 angstrom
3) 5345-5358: -0.11 angstrom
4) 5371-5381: -0.34 angstrom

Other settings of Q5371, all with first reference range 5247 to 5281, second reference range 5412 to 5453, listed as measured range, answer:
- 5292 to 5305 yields -0.033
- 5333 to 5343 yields -0.013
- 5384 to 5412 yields 0.006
